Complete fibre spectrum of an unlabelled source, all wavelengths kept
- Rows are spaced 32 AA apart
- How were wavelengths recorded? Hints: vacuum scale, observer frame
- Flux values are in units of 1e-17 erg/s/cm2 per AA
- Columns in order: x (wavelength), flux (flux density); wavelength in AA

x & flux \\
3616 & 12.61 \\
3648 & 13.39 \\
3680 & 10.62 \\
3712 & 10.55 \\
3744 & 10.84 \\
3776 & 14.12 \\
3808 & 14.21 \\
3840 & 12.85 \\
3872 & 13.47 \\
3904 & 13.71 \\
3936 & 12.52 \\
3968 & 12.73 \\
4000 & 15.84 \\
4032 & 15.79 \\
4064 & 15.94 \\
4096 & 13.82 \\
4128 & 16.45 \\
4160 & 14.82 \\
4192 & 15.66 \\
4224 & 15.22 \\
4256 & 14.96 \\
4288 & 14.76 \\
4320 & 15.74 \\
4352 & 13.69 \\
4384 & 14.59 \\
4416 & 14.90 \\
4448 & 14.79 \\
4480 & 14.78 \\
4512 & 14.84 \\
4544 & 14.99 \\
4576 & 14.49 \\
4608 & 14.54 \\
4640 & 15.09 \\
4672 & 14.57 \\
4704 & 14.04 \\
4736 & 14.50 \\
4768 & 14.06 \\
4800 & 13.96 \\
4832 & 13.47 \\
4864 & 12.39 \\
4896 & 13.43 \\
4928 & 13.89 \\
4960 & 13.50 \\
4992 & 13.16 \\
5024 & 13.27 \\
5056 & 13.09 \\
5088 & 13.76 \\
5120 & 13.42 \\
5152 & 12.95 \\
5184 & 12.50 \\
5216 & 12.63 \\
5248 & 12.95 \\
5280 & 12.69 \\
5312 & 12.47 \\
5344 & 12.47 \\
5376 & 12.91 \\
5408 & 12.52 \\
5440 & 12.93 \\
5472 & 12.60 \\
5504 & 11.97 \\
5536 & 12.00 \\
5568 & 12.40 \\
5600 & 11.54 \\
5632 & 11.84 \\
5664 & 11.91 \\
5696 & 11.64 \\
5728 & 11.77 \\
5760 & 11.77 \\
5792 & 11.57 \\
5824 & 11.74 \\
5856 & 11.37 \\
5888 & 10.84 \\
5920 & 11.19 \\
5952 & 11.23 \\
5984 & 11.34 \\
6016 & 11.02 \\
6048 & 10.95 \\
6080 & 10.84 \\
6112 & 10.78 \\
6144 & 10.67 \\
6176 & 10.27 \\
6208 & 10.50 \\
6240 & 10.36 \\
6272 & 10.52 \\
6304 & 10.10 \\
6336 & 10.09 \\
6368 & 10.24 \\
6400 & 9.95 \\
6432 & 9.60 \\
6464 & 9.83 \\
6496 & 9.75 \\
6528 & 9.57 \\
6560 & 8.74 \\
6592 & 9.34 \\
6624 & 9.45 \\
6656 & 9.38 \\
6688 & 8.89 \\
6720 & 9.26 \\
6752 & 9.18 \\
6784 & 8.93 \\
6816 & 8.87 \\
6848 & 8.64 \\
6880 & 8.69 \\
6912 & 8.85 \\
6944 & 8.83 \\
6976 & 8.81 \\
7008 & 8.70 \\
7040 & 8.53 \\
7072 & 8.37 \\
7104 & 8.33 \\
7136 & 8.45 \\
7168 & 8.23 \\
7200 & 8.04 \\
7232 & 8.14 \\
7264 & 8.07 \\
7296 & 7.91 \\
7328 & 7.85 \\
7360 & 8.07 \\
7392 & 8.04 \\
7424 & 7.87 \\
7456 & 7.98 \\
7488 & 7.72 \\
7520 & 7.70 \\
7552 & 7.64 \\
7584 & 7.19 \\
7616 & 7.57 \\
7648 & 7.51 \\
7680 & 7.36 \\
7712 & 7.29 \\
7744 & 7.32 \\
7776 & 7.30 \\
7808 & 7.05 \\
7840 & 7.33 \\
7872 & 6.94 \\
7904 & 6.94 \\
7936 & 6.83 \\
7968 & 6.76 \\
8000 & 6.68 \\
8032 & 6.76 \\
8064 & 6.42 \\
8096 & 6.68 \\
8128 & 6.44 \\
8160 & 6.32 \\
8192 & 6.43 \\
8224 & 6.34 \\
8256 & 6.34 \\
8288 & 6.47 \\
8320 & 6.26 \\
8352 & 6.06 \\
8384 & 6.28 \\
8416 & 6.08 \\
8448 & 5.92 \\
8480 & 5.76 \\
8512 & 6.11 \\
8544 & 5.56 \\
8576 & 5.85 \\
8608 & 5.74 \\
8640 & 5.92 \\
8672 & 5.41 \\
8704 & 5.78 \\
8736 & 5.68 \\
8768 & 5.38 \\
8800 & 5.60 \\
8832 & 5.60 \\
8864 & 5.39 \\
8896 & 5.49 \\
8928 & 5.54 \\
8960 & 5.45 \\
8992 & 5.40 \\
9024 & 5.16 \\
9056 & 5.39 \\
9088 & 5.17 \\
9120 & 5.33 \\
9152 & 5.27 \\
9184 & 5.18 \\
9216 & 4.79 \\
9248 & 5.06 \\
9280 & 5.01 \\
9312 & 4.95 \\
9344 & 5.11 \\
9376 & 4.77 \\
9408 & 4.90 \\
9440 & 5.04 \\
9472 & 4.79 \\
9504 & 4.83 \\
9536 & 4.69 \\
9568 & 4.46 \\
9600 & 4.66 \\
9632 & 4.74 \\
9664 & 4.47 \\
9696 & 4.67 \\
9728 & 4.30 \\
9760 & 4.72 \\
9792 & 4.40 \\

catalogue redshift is 0.000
